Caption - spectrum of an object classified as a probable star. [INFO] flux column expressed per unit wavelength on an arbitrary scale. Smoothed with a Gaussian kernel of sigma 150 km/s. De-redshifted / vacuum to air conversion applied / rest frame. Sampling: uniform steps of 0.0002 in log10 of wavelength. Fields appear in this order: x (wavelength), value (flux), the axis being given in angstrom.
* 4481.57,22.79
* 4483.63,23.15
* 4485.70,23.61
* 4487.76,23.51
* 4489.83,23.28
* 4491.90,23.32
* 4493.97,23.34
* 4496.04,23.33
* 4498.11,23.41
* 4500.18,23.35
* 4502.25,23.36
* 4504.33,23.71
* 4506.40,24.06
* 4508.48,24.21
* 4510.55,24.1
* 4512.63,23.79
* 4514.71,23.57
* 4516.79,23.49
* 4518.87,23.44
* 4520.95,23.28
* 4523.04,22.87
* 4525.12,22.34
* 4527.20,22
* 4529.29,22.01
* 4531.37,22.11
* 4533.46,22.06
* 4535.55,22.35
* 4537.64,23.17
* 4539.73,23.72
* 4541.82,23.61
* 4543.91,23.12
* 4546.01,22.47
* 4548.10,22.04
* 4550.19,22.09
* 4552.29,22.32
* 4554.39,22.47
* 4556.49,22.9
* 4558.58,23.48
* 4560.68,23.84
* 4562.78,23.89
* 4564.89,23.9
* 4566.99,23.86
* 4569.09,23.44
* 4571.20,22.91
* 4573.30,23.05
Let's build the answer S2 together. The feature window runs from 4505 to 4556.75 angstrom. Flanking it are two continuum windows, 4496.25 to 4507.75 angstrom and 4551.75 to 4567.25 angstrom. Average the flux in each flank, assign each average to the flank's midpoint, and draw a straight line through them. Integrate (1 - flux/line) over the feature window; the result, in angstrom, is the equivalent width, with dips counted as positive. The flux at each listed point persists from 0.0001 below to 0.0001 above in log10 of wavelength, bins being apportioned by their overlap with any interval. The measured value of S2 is 1.1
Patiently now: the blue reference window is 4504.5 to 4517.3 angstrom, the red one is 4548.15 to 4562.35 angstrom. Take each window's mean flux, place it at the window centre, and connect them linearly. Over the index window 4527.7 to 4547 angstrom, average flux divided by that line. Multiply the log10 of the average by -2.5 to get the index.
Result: 0.03 mag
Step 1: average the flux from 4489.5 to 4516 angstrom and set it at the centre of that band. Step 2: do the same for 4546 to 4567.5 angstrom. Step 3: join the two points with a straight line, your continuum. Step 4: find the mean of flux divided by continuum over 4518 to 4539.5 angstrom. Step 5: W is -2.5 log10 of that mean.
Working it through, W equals 0.035 mag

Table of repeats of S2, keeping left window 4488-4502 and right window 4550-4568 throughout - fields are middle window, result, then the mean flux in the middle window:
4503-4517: -0.3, 23.9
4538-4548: 0.1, 23.1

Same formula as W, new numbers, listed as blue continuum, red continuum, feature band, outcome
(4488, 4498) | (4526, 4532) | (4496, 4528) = -0.04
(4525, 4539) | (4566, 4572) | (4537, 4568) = -0.01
